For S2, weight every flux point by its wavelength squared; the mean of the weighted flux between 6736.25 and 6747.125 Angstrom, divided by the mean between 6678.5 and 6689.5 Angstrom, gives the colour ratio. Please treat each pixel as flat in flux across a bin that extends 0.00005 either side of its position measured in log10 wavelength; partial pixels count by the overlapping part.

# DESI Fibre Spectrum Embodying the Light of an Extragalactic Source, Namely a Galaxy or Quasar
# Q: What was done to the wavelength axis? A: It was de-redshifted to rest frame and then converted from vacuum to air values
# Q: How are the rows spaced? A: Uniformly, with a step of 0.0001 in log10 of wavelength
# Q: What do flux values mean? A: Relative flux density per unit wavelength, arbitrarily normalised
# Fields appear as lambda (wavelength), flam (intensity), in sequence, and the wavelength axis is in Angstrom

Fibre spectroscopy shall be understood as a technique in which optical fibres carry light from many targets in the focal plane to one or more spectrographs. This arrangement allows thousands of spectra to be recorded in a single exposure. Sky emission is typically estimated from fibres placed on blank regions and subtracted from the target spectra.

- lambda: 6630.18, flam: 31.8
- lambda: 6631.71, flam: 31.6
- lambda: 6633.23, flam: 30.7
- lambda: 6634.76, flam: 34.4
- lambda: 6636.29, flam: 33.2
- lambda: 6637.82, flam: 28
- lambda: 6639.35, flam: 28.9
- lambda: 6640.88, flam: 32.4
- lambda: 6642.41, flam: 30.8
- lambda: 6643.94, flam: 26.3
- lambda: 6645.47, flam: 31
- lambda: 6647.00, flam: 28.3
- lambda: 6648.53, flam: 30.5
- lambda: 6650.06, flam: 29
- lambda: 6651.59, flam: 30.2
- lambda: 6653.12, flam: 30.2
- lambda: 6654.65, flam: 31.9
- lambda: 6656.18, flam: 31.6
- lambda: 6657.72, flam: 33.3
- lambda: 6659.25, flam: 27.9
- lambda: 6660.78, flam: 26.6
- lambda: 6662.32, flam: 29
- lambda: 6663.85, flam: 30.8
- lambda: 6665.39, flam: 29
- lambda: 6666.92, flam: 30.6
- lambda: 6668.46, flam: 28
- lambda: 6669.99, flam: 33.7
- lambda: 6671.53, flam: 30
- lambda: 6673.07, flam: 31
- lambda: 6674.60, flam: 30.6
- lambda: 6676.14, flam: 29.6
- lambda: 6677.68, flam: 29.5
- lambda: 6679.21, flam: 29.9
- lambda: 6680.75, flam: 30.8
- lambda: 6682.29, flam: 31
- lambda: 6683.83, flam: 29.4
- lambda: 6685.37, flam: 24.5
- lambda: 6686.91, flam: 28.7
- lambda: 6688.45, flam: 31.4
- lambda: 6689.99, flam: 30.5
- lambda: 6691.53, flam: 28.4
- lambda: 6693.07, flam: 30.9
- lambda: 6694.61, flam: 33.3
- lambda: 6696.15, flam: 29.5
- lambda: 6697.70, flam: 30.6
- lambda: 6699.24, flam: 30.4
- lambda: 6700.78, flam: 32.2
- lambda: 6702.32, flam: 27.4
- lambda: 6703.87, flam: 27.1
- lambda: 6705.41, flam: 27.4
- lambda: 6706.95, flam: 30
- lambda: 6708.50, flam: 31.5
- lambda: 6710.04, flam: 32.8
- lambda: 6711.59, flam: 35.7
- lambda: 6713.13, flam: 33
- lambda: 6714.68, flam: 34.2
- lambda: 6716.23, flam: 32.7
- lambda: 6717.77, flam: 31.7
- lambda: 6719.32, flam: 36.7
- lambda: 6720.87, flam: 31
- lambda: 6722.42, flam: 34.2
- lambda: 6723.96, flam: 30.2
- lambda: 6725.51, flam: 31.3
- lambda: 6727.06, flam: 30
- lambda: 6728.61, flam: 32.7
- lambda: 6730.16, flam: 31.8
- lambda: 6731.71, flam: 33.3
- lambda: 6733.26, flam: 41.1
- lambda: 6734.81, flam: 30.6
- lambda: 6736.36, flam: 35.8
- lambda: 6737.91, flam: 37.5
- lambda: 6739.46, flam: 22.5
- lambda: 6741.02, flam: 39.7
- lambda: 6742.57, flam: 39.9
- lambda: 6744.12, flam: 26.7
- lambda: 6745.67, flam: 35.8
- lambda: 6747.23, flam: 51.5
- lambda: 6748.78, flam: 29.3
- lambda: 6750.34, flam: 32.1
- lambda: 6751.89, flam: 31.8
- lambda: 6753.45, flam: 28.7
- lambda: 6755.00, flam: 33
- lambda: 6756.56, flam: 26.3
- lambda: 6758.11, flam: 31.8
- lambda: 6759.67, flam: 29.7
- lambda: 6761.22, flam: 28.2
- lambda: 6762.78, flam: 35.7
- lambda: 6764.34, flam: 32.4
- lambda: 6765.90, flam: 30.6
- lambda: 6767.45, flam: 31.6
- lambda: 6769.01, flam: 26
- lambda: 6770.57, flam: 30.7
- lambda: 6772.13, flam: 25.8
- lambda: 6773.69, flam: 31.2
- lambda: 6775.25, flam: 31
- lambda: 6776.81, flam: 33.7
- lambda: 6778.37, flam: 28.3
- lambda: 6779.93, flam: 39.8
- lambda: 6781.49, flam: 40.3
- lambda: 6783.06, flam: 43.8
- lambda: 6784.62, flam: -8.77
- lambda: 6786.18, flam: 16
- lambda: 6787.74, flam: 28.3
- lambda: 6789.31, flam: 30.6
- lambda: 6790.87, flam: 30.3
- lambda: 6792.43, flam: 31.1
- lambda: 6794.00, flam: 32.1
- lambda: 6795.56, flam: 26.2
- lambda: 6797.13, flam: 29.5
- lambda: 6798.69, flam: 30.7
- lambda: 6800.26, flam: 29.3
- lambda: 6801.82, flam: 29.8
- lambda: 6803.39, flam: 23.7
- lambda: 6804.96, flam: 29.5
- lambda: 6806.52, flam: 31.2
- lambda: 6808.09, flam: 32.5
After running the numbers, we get 1.2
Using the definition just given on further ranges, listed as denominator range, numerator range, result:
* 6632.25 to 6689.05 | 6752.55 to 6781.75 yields 1.07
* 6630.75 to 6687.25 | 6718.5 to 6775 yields 1.11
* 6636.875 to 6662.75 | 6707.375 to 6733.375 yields 1.13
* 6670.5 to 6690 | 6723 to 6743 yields 1.14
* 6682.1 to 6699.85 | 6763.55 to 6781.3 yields 1.08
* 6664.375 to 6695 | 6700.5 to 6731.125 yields 1.07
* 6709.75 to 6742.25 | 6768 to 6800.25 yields 0.88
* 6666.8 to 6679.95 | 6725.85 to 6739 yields 1.13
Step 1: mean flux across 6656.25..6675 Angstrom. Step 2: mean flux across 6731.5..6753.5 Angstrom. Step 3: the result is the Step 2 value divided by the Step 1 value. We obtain 1.15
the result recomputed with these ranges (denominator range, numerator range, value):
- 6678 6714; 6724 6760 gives 1.09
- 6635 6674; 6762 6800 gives 0.98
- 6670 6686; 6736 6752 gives 1.17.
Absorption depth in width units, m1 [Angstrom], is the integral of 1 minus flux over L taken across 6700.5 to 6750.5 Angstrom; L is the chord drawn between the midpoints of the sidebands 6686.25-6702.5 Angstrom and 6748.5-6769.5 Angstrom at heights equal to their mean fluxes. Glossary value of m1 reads -4.1 Angstrom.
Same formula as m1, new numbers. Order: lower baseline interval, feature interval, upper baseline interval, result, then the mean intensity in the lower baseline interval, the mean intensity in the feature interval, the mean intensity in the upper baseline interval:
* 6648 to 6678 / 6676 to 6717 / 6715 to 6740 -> 1.40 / 30.2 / 30.5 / 32.8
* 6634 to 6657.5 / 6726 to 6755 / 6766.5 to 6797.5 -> -4.45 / 30.5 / 33.9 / 28.9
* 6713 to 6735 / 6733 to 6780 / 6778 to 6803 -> -2.29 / 33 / 32.3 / 28.5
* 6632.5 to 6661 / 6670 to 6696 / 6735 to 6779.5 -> 0.71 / 30.3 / 30.1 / 32.1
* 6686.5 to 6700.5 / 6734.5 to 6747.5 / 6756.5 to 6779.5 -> -1.97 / 30.5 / 35.1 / 30.5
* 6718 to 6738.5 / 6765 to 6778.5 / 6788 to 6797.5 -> 0.46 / 33.5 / 30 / 29.9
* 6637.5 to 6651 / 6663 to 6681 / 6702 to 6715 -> -0.06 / 29.5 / 30.3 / 31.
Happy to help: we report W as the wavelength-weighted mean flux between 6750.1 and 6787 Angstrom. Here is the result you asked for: 29.5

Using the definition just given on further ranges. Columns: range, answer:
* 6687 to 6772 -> 32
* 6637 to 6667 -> 29.8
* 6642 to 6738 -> 30.9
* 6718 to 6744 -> 33.4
